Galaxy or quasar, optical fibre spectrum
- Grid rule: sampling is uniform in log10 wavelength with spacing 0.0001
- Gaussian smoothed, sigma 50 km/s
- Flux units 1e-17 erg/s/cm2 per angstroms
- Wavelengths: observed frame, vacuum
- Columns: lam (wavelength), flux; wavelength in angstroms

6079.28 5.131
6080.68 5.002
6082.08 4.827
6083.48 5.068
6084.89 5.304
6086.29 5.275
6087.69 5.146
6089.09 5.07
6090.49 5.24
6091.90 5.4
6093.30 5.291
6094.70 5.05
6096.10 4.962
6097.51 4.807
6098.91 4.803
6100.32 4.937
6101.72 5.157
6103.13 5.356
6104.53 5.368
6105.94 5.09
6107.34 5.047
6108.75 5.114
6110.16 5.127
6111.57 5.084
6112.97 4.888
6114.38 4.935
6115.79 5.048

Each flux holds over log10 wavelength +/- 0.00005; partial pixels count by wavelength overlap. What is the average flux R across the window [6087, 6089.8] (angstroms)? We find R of 5.12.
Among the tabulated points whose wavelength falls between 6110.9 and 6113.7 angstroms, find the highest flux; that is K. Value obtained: 5.084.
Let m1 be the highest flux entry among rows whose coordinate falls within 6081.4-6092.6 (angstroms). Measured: 5.4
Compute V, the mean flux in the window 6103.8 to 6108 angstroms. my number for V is 5.18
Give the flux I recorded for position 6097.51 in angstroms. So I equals 4.807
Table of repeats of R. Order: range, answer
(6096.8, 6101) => 4.84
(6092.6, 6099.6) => 4.99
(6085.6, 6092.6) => 5.23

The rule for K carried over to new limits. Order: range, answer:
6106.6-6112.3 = 5.127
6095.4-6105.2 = 5.368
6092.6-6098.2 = 5.291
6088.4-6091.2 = 5.24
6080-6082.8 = 5.002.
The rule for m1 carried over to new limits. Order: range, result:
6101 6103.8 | 5.356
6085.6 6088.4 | 5.275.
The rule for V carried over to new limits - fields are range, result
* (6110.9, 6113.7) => 4.99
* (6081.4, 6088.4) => 5.12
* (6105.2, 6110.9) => 5.09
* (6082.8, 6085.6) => 5.17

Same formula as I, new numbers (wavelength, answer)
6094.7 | 5.05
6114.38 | 4.935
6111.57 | 5.084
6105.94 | 5.09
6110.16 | 5.127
